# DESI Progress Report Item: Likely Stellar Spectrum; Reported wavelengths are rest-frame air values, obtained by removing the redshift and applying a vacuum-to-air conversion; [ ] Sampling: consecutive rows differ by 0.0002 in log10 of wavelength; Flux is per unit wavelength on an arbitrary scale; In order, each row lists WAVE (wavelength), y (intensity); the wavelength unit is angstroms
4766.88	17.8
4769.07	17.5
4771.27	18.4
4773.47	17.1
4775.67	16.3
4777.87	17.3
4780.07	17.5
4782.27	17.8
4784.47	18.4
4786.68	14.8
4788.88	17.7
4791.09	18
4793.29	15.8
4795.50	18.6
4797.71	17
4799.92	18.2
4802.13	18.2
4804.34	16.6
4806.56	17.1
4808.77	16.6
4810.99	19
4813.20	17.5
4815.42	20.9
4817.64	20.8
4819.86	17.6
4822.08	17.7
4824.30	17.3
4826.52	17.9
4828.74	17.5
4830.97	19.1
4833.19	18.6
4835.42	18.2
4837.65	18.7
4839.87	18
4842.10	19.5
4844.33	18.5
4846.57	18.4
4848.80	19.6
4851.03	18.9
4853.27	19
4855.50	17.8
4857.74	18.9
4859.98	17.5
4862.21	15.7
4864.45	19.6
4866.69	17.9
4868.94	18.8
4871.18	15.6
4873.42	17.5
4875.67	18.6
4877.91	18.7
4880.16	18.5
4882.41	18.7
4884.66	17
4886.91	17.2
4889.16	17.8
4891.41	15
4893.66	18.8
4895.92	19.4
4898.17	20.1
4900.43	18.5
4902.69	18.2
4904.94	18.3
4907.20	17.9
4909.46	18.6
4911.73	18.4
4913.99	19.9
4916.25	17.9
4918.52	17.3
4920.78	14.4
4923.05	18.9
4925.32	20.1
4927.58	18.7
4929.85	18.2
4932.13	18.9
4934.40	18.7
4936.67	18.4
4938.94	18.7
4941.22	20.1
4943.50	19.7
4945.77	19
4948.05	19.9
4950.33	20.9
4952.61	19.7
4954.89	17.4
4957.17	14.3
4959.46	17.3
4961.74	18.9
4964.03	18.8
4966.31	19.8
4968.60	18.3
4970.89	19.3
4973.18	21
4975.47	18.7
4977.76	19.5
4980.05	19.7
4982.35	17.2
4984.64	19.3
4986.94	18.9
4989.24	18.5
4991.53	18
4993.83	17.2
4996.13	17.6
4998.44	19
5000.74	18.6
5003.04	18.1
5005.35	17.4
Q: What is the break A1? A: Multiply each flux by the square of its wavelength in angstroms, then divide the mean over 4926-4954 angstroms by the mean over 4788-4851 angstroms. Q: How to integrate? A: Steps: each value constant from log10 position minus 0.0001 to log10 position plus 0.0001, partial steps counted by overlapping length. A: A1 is 1.1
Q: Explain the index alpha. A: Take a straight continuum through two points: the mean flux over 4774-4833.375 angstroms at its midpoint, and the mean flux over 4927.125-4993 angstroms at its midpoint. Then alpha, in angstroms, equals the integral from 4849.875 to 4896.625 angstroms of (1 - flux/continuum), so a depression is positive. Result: 0.7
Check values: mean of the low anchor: 17.8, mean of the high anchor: 18.8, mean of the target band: 17.9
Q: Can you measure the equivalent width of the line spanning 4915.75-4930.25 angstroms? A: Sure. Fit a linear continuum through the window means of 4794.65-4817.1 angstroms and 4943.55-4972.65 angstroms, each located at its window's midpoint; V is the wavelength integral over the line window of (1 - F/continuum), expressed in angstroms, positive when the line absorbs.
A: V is 0.5 angstroms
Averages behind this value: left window 18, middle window 17.9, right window 18.7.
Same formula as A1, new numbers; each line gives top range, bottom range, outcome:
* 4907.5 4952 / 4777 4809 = 1.15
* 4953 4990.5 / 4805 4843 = 1.08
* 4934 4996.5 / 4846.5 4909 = 1.07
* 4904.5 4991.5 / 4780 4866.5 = 1.09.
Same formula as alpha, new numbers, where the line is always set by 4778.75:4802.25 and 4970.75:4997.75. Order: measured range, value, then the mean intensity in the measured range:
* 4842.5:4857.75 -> -0.79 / 18.7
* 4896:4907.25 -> -0.36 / 18.8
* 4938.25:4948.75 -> -0.60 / 19.5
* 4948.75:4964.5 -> 0.28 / 18.2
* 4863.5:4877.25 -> -0.03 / 18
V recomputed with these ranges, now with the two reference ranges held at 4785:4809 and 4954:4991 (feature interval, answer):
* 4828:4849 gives -1.3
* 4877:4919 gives -0.6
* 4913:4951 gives -1.1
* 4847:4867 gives -0.8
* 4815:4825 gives -0.8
